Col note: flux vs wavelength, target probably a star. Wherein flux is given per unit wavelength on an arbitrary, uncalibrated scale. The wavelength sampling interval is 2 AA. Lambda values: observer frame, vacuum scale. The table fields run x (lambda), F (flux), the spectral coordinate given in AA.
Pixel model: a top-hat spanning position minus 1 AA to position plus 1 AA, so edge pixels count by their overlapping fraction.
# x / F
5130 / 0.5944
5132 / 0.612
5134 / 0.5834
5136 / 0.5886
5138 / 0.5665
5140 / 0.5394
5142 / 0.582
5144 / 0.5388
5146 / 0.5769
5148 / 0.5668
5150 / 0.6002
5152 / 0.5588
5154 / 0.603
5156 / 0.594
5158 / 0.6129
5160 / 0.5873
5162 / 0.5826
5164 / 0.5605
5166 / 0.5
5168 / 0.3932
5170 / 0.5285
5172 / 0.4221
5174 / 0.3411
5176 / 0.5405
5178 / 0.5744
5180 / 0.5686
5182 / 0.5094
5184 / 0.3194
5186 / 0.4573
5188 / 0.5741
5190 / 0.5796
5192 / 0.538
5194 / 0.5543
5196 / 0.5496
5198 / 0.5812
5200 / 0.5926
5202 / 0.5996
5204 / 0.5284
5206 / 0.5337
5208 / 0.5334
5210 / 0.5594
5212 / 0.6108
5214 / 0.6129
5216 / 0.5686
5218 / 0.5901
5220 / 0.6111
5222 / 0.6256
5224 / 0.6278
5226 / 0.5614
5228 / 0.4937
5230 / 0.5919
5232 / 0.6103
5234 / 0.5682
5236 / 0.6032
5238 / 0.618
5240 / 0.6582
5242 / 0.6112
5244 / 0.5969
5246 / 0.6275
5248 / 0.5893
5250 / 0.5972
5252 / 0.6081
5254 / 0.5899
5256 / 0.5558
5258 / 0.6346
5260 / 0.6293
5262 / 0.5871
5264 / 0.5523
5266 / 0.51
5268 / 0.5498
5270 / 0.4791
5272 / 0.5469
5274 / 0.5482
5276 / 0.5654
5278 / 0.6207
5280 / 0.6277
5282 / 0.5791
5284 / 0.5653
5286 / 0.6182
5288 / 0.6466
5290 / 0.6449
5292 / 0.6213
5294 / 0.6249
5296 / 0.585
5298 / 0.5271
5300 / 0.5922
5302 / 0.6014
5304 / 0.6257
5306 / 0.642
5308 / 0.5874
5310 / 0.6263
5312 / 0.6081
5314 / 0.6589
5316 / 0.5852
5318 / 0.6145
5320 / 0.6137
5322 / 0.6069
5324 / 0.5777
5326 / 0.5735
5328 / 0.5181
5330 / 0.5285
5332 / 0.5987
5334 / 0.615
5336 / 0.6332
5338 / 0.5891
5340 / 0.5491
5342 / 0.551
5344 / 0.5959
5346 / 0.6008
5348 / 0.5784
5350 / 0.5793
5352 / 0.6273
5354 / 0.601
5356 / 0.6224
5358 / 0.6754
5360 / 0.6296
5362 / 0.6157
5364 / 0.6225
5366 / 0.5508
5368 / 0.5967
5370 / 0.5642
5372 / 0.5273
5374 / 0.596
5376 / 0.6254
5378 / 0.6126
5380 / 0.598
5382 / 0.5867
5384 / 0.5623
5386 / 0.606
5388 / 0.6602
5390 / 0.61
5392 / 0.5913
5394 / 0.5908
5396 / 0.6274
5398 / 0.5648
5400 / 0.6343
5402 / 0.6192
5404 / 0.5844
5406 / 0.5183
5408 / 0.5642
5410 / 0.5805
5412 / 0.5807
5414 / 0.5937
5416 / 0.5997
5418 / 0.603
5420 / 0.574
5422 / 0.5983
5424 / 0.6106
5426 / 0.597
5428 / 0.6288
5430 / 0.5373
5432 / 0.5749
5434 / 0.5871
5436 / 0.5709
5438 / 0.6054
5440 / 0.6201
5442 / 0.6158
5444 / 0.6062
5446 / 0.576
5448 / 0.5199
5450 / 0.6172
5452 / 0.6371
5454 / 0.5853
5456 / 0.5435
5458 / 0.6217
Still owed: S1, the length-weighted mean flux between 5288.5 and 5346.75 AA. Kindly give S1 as 0.597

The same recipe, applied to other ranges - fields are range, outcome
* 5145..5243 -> 0.557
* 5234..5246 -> 0.614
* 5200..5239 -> 0.582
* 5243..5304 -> 0.588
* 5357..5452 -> 0.595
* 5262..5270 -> 0.536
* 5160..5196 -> 0.506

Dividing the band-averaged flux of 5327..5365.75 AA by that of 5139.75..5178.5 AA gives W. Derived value 1.10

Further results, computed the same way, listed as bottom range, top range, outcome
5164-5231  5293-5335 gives 1.11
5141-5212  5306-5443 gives 1.10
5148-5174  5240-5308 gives 1.10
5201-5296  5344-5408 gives 1.02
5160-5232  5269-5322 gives 1.10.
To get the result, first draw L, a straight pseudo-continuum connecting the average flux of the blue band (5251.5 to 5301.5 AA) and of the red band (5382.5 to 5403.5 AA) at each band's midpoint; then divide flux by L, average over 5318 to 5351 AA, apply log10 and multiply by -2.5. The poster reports 0.02 mag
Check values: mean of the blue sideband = 0.584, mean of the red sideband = 0.606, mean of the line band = 0.583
